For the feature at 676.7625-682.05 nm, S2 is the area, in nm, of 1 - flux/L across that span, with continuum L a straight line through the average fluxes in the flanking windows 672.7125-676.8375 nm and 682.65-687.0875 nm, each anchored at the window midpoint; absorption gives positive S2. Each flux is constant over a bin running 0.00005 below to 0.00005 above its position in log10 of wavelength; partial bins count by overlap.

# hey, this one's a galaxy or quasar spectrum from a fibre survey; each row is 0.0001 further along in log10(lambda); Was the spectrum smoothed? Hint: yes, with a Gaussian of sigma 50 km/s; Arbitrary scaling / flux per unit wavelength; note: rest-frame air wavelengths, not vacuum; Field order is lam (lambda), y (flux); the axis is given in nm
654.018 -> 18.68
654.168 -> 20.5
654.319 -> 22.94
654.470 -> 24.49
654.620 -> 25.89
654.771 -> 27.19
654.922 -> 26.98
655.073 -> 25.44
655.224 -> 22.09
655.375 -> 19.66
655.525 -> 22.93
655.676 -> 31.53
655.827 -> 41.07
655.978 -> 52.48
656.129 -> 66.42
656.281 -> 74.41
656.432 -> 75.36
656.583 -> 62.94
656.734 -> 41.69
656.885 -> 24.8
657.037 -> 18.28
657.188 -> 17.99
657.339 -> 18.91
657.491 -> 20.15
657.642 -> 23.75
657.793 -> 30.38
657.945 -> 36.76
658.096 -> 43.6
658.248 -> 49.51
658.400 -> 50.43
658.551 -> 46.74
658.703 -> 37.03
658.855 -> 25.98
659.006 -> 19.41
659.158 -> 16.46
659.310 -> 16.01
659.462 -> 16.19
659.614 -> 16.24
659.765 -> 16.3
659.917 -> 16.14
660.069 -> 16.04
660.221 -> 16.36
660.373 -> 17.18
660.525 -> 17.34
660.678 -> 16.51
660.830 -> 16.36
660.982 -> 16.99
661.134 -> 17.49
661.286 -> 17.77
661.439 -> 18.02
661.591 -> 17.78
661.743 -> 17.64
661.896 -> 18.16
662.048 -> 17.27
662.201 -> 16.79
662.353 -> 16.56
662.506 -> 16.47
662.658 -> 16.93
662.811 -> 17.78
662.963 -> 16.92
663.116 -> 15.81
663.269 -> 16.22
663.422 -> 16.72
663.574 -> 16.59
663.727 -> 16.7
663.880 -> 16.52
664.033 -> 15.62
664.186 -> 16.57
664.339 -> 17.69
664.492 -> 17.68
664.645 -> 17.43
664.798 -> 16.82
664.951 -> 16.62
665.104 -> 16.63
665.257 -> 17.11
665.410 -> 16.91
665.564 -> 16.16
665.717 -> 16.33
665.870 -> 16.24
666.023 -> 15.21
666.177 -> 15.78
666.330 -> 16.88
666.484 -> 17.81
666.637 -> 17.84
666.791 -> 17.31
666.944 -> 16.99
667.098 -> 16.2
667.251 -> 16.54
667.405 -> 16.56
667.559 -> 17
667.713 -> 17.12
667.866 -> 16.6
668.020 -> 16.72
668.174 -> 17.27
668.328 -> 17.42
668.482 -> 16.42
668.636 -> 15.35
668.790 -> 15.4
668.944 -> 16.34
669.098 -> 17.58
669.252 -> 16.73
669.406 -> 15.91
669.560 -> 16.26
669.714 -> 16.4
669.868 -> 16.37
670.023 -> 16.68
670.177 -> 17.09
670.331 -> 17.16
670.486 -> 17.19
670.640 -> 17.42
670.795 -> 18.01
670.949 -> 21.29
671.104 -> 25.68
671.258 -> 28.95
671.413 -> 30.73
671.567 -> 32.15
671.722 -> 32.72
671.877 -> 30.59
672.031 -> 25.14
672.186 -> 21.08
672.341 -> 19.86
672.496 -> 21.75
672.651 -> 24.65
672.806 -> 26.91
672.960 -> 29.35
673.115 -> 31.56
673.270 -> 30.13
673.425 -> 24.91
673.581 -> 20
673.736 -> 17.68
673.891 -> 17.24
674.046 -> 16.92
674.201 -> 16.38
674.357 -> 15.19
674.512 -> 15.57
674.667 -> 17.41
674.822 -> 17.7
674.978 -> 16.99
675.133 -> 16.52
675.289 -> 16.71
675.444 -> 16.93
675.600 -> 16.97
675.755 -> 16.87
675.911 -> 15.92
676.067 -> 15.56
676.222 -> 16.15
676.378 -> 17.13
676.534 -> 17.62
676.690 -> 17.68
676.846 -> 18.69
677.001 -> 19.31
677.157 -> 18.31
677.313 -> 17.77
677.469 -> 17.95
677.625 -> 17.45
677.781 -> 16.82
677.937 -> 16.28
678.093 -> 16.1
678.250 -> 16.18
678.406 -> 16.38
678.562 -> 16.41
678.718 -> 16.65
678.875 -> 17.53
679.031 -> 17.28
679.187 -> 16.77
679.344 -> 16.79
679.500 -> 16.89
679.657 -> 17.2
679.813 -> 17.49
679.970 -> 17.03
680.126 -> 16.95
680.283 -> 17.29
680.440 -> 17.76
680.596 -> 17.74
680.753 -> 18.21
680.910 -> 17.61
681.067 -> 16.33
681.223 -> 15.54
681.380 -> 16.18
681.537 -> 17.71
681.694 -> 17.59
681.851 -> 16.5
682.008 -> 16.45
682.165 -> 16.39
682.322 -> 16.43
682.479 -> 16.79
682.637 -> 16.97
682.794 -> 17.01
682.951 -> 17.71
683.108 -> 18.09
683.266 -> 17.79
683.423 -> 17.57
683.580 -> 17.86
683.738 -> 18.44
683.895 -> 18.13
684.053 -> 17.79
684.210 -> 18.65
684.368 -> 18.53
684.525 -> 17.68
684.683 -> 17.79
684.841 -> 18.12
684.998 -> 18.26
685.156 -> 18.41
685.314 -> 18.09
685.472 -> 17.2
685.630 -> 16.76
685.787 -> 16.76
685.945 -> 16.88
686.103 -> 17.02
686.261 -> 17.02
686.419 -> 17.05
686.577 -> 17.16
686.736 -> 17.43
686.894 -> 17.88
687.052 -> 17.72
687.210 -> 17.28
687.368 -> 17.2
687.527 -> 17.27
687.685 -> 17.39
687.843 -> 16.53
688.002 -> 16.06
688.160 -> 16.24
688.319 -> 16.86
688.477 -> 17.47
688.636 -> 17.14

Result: 0.38 nm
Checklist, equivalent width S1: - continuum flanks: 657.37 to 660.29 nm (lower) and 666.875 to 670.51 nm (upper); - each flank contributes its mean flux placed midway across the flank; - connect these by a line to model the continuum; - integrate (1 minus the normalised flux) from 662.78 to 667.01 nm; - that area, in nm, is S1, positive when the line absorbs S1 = 0.78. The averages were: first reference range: 26.9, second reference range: 16.6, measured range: 16.7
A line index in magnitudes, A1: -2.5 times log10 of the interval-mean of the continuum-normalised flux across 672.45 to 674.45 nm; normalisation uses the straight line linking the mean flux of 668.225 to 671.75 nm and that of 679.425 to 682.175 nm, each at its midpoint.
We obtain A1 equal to -0.19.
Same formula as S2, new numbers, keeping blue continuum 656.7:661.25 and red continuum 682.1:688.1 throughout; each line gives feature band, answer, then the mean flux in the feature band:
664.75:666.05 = 0.354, 16.5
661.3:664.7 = 0.916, 17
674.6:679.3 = 0.606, 17.1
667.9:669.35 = 0.347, 16.6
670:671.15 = 0.137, 18.7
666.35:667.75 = 0.326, 17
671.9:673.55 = -0.386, 25.5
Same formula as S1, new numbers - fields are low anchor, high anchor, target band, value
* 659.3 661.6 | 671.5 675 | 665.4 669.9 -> 0.79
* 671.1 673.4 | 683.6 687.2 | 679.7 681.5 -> 0.35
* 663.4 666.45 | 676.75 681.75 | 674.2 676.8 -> 0.05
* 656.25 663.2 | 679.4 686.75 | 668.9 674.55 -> -0.13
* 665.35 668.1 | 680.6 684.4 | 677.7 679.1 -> 0.04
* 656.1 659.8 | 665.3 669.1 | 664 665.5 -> 0.31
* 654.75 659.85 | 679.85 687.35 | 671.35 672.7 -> -0.11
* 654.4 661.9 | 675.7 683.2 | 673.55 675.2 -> 0.24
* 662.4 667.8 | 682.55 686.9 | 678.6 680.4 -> 0.03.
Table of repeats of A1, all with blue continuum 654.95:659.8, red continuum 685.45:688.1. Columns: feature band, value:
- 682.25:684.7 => 0.074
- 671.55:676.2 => 0.169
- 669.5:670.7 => 0.497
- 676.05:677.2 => 0.281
